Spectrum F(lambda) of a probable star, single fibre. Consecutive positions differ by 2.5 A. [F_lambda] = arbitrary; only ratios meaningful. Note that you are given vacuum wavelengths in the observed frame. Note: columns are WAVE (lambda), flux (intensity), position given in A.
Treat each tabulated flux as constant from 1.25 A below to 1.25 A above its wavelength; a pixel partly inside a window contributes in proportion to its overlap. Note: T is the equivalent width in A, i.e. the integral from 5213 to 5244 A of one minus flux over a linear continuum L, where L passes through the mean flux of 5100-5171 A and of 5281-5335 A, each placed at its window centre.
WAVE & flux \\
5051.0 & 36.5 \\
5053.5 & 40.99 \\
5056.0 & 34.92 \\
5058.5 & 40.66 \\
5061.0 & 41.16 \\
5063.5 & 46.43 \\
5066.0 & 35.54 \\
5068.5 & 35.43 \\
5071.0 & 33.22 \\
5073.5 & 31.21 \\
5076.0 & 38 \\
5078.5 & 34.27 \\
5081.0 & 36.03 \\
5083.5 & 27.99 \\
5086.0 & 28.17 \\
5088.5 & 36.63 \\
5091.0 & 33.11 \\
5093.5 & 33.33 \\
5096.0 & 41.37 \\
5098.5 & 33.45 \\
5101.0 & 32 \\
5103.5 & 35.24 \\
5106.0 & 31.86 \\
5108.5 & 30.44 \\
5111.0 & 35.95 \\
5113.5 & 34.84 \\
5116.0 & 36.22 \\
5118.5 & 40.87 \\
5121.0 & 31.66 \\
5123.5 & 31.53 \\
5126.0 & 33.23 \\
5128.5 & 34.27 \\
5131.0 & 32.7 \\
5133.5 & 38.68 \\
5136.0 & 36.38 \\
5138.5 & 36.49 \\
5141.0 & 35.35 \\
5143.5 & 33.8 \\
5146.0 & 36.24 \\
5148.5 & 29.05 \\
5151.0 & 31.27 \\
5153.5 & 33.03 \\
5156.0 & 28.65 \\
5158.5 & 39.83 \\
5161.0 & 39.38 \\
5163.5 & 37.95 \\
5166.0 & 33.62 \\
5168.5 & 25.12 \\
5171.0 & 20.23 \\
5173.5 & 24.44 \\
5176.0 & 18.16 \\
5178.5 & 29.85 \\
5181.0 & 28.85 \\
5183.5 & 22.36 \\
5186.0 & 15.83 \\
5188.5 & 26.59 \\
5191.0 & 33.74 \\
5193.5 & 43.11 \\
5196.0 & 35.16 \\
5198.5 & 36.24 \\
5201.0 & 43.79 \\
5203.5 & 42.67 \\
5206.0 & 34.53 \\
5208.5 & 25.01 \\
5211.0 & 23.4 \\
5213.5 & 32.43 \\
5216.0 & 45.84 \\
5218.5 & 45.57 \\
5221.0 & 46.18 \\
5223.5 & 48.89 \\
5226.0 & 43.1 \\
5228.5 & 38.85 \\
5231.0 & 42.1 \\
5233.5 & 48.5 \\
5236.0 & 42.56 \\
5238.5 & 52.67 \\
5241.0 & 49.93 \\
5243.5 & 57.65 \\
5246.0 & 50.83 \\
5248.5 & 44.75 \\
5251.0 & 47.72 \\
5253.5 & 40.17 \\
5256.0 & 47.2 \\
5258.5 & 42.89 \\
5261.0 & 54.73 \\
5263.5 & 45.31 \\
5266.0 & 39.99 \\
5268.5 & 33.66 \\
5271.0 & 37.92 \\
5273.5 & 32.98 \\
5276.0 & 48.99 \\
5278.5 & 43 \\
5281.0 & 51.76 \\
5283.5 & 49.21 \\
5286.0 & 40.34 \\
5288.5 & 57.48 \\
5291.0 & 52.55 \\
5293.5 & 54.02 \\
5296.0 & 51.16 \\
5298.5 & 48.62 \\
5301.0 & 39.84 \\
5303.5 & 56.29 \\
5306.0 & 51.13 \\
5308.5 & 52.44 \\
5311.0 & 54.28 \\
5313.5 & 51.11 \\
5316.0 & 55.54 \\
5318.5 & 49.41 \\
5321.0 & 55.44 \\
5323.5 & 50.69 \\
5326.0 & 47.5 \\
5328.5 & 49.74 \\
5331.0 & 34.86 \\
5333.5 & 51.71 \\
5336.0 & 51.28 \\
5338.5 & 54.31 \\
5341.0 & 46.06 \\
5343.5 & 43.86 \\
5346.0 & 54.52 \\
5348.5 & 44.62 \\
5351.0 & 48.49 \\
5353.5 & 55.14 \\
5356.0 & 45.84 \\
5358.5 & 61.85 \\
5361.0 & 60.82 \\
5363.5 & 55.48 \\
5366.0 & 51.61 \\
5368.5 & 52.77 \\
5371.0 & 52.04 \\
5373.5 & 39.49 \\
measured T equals -2.2 A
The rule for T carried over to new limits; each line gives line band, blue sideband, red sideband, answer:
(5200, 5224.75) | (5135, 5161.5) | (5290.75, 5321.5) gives 1.6 A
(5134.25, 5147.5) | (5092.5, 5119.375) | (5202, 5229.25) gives 0.2 A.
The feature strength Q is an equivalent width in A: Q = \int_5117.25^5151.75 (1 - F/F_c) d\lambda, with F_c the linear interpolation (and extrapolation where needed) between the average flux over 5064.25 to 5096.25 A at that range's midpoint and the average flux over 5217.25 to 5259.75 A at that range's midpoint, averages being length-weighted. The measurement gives 3.5 A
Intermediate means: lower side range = 34.1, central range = 34.4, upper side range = 46.4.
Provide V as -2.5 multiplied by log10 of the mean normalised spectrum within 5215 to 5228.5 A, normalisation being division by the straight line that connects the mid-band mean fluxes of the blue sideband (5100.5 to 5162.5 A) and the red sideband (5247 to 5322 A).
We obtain -0.08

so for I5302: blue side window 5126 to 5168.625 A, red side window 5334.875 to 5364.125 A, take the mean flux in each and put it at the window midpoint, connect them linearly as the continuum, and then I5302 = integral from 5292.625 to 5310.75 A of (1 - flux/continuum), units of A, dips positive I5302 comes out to -1.1 A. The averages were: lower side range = 34.4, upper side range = 51.8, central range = 50.6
